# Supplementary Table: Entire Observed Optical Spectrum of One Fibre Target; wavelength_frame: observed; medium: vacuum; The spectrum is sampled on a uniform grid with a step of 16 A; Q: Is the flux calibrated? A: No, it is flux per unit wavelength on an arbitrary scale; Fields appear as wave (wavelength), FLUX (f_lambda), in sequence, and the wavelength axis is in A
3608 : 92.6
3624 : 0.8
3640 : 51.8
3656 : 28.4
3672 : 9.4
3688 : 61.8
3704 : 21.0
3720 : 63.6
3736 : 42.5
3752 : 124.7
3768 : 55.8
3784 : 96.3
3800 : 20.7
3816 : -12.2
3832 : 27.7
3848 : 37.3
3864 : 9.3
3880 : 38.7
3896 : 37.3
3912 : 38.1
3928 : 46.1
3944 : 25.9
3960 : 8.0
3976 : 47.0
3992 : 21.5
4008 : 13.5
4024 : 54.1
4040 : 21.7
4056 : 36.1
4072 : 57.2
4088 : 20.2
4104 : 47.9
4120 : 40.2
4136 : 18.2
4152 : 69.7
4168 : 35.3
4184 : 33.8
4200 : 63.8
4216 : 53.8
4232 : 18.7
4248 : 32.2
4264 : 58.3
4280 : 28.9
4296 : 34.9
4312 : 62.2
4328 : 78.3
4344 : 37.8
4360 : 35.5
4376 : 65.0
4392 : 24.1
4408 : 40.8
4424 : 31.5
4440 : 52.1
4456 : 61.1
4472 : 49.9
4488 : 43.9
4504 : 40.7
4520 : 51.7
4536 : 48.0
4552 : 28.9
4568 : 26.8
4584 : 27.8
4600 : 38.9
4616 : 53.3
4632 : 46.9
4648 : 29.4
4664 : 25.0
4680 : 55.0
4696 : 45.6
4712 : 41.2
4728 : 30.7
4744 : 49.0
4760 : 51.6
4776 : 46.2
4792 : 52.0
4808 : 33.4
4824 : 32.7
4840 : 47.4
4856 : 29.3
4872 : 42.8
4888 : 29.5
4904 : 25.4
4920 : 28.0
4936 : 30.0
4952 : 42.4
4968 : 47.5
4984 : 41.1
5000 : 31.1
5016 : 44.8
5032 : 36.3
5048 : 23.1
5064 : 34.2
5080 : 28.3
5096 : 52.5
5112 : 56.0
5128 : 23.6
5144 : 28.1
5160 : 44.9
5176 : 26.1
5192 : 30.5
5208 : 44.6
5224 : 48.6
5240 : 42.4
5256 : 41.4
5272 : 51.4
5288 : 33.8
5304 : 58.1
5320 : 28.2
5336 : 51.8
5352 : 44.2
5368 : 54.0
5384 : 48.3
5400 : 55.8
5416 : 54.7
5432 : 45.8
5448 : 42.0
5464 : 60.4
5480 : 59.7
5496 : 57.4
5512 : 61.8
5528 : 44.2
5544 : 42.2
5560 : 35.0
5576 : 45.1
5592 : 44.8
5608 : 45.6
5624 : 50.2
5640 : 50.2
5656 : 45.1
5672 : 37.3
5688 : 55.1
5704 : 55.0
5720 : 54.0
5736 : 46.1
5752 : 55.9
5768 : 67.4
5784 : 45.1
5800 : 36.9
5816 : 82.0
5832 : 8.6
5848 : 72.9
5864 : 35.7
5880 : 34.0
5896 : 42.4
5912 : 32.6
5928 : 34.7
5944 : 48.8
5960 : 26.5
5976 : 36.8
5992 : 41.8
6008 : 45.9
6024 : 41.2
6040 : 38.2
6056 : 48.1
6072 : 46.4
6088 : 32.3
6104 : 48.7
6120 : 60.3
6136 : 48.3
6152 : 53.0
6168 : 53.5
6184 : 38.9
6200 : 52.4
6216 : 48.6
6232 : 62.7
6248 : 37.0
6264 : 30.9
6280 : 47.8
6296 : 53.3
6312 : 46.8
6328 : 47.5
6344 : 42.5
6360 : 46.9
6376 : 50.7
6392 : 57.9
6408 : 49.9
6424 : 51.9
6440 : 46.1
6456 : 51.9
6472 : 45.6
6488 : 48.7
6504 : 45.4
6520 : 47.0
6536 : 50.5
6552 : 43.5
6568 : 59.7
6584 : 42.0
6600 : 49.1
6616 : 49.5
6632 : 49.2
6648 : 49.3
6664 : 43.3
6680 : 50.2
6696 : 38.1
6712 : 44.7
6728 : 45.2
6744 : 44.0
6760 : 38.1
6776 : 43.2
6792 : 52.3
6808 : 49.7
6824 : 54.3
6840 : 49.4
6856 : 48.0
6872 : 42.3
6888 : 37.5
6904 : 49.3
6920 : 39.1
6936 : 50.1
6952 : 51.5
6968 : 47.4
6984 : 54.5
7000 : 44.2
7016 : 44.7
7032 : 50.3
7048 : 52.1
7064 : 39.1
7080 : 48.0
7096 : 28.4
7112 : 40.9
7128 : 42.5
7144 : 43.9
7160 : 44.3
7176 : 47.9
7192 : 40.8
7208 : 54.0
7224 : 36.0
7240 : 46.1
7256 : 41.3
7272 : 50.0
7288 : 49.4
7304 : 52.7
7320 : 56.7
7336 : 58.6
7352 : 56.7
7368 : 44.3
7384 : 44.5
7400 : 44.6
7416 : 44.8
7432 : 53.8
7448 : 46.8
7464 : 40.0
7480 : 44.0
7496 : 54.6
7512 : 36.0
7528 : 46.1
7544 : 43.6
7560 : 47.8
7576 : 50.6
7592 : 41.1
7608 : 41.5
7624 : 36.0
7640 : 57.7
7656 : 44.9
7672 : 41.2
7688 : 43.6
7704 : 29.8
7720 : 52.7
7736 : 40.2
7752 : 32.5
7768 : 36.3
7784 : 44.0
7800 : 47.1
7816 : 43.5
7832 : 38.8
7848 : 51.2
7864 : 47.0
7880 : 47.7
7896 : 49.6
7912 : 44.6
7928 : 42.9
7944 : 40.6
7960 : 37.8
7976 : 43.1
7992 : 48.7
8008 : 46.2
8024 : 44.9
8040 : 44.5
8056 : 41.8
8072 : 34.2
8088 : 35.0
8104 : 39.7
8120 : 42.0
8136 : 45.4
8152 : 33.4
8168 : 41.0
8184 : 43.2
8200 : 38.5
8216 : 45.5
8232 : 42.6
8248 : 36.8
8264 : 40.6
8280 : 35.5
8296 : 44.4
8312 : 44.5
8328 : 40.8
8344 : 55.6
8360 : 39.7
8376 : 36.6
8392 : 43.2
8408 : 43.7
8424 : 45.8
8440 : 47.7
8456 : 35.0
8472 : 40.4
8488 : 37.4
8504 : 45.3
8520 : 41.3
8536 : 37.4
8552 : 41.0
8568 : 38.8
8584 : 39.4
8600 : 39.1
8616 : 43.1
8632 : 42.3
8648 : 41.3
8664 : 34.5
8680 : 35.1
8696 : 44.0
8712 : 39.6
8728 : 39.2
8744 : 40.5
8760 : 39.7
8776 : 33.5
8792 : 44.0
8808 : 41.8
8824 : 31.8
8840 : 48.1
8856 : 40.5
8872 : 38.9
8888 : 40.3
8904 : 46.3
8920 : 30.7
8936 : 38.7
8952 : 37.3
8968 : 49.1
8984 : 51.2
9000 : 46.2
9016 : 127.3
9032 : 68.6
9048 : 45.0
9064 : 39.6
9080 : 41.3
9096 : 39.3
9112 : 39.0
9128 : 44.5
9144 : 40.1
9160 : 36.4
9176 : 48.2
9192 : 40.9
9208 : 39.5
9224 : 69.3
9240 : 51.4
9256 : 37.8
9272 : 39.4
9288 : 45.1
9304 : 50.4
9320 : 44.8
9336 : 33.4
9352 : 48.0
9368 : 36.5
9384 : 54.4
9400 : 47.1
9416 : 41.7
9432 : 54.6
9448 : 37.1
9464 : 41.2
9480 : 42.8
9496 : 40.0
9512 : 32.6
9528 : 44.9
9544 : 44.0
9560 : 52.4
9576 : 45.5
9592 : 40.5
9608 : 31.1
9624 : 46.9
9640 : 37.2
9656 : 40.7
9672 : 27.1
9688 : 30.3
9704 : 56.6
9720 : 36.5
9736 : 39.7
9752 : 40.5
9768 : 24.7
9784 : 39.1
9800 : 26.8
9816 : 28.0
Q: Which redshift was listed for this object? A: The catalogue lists 0.37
